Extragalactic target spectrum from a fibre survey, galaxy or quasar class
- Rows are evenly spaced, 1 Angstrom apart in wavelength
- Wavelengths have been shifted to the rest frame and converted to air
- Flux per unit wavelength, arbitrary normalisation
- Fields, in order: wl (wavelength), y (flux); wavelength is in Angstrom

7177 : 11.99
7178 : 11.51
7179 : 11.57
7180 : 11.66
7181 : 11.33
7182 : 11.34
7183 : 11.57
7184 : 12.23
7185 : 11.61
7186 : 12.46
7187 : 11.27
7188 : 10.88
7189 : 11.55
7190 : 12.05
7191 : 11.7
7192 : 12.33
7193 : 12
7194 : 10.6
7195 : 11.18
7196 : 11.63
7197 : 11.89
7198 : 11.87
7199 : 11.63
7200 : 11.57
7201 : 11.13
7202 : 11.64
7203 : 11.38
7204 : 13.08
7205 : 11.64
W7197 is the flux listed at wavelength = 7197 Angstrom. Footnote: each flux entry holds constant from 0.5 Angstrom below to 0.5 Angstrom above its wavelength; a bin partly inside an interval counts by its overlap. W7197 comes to 11.89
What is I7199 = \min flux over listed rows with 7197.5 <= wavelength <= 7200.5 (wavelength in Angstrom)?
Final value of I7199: 11.57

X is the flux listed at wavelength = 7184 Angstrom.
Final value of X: 12.23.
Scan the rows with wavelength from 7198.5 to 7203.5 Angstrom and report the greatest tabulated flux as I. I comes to 11.64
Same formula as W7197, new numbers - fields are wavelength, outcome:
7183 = 11.57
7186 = 12.46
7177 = 11.99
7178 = 11.51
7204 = 13.08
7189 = 11.55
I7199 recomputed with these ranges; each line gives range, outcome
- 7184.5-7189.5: 10.88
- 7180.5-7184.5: 11.33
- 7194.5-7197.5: 11.18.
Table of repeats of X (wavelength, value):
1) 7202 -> 11.64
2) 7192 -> 12.33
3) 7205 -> 11.64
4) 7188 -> 10.88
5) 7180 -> 11.66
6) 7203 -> 11.38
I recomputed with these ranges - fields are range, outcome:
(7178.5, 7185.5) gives 12.23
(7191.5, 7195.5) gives 12.33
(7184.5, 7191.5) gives 12.46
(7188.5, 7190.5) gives 12.05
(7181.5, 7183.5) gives 11.57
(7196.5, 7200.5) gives 11.89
